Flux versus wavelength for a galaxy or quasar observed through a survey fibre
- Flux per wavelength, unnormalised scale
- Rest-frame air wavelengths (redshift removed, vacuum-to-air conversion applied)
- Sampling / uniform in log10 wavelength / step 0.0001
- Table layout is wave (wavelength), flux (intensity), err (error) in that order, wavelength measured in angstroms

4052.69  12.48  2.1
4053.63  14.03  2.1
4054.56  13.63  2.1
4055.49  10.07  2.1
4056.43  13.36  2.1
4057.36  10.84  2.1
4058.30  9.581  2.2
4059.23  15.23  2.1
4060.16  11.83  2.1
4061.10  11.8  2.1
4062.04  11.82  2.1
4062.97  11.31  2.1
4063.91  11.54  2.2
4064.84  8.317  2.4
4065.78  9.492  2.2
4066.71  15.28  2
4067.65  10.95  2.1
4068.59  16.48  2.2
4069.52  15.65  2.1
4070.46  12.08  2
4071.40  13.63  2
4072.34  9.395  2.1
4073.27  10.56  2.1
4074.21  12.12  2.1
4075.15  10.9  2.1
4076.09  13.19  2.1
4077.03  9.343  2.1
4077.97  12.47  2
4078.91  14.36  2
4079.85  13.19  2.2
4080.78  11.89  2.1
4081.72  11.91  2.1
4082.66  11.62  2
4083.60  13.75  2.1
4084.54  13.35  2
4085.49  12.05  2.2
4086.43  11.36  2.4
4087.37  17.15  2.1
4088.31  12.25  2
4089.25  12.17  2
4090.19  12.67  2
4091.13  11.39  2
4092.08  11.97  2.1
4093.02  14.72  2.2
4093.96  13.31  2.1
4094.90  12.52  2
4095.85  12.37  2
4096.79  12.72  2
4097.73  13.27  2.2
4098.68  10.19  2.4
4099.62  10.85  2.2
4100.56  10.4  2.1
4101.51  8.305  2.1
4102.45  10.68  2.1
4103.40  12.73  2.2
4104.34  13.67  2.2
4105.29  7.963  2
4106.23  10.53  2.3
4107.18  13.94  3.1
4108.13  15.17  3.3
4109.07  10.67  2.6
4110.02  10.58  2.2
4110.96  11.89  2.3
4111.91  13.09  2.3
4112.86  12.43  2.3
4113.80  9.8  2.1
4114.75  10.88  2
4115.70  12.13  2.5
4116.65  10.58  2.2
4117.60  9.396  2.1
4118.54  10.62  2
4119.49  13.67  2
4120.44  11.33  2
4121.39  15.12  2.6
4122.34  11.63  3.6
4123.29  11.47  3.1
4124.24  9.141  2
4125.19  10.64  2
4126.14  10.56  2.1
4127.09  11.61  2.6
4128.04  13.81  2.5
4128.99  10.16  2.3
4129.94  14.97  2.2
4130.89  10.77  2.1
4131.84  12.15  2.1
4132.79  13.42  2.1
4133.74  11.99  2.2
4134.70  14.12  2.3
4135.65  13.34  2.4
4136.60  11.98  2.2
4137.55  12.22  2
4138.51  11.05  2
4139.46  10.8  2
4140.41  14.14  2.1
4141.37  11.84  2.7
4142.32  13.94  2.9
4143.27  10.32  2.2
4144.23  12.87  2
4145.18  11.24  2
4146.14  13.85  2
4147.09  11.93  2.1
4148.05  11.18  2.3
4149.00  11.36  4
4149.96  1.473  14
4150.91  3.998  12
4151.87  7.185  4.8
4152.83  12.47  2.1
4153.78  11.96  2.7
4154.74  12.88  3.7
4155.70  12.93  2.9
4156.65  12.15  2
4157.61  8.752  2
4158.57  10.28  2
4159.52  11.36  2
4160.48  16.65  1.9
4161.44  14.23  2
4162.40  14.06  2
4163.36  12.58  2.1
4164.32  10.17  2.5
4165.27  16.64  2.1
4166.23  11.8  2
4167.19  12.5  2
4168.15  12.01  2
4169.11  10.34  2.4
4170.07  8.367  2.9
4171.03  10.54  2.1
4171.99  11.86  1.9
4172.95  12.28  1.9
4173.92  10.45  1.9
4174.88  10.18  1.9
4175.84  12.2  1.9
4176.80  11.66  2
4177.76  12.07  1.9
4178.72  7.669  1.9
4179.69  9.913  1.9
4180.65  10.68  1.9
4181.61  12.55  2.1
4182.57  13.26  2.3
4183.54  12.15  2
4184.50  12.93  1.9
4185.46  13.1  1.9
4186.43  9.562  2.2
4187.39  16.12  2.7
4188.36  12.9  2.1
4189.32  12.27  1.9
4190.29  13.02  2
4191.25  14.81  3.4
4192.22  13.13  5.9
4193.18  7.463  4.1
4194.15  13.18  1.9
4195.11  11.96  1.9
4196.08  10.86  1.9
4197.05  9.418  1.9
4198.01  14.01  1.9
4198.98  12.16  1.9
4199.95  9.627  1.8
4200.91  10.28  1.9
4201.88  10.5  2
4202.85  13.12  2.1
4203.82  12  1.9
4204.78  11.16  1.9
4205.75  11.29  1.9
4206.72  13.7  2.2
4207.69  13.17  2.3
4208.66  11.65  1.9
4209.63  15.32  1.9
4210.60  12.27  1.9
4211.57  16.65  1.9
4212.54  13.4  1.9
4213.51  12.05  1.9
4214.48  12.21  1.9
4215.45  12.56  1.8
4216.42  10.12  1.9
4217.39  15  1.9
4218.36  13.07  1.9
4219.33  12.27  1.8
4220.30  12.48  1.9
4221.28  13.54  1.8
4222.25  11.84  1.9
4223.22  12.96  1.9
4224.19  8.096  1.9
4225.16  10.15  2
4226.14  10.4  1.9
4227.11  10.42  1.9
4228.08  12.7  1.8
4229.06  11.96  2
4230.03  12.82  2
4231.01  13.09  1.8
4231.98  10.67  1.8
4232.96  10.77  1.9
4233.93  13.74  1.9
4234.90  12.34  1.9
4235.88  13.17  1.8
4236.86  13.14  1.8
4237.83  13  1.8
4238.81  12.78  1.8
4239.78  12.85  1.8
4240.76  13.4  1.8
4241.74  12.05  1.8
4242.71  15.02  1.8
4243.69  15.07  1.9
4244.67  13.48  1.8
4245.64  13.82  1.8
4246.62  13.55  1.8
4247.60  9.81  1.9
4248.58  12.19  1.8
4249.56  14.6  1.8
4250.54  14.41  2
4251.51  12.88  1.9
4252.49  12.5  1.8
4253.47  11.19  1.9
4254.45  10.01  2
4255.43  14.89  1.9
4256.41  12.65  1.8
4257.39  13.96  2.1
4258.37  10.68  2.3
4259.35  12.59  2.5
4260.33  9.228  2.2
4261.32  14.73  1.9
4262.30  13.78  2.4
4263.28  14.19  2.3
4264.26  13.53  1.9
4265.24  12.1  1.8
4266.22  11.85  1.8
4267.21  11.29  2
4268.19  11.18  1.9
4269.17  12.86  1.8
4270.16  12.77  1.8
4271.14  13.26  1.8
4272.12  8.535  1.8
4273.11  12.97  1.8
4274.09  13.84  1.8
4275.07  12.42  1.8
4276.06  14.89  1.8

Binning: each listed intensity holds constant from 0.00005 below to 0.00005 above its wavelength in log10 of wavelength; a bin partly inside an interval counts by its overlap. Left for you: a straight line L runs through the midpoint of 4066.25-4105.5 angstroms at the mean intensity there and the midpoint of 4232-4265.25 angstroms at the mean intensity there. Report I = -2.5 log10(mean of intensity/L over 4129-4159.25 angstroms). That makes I 0.103 mag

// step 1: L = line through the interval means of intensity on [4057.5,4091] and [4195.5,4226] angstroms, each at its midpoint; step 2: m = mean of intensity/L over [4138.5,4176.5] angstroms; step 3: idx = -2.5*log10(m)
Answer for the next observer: 0.07 mag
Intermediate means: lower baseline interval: 12.3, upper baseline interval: 12.1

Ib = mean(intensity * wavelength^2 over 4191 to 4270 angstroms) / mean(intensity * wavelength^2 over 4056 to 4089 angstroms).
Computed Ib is 1.1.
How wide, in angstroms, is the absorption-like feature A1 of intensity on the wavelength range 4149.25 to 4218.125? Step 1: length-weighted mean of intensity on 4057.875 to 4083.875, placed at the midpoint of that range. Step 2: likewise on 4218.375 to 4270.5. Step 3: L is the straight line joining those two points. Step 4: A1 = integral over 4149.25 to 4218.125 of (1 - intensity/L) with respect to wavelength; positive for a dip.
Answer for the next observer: 3.3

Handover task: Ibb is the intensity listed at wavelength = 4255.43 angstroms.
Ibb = 14.89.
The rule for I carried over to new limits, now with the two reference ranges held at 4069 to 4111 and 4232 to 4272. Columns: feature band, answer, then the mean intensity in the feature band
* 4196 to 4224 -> 0.020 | 12.3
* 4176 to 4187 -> 0.090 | 11.5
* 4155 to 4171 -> 0.024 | 12.1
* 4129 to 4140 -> -0.004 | 12.4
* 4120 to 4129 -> 0.060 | 11.6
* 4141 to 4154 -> 0.191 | 10.4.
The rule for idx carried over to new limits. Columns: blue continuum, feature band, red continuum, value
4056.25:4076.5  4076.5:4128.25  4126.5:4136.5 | 0.04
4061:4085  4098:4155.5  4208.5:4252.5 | 0.08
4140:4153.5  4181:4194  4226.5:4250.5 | -0.09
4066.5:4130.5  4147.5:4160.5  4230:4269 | 0.21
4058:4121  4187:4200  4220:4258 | 0.01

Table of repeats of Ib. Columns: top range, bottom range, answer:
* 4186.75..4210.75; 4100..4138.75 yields 1.08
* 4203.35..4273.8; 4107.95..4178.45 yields 1.13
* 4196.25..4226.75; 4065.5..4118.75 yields 1.06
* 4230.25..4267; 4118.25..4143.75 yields 1.12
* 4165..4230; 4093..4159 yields 1.07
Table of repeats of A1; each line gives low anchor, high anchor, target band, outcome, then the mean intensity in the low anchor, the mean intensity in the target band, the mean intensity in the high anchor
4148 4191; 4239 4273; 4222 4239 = 0.6 angstroms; 11.5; 11.9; 12.7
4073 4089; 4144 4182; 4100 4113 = 0.6 angstroms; 12.5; 11.5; 11.2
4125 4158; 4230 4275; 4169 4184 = 1.0 angstroms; 11.4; 11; 12.7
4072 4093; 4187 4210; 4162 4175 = 0.5 angstroms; 12.3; 11.7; 12.2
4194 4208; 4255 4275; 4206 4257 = -2.3 angstroms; 11.7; 12.6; 12.5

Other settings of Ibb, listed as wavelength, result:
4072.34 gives 9.395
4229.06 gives 11.96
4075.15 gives 10.9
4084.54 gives 13.35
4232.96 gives 10.77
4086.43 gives 11.36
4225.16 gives 10.15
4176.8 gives 11.66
